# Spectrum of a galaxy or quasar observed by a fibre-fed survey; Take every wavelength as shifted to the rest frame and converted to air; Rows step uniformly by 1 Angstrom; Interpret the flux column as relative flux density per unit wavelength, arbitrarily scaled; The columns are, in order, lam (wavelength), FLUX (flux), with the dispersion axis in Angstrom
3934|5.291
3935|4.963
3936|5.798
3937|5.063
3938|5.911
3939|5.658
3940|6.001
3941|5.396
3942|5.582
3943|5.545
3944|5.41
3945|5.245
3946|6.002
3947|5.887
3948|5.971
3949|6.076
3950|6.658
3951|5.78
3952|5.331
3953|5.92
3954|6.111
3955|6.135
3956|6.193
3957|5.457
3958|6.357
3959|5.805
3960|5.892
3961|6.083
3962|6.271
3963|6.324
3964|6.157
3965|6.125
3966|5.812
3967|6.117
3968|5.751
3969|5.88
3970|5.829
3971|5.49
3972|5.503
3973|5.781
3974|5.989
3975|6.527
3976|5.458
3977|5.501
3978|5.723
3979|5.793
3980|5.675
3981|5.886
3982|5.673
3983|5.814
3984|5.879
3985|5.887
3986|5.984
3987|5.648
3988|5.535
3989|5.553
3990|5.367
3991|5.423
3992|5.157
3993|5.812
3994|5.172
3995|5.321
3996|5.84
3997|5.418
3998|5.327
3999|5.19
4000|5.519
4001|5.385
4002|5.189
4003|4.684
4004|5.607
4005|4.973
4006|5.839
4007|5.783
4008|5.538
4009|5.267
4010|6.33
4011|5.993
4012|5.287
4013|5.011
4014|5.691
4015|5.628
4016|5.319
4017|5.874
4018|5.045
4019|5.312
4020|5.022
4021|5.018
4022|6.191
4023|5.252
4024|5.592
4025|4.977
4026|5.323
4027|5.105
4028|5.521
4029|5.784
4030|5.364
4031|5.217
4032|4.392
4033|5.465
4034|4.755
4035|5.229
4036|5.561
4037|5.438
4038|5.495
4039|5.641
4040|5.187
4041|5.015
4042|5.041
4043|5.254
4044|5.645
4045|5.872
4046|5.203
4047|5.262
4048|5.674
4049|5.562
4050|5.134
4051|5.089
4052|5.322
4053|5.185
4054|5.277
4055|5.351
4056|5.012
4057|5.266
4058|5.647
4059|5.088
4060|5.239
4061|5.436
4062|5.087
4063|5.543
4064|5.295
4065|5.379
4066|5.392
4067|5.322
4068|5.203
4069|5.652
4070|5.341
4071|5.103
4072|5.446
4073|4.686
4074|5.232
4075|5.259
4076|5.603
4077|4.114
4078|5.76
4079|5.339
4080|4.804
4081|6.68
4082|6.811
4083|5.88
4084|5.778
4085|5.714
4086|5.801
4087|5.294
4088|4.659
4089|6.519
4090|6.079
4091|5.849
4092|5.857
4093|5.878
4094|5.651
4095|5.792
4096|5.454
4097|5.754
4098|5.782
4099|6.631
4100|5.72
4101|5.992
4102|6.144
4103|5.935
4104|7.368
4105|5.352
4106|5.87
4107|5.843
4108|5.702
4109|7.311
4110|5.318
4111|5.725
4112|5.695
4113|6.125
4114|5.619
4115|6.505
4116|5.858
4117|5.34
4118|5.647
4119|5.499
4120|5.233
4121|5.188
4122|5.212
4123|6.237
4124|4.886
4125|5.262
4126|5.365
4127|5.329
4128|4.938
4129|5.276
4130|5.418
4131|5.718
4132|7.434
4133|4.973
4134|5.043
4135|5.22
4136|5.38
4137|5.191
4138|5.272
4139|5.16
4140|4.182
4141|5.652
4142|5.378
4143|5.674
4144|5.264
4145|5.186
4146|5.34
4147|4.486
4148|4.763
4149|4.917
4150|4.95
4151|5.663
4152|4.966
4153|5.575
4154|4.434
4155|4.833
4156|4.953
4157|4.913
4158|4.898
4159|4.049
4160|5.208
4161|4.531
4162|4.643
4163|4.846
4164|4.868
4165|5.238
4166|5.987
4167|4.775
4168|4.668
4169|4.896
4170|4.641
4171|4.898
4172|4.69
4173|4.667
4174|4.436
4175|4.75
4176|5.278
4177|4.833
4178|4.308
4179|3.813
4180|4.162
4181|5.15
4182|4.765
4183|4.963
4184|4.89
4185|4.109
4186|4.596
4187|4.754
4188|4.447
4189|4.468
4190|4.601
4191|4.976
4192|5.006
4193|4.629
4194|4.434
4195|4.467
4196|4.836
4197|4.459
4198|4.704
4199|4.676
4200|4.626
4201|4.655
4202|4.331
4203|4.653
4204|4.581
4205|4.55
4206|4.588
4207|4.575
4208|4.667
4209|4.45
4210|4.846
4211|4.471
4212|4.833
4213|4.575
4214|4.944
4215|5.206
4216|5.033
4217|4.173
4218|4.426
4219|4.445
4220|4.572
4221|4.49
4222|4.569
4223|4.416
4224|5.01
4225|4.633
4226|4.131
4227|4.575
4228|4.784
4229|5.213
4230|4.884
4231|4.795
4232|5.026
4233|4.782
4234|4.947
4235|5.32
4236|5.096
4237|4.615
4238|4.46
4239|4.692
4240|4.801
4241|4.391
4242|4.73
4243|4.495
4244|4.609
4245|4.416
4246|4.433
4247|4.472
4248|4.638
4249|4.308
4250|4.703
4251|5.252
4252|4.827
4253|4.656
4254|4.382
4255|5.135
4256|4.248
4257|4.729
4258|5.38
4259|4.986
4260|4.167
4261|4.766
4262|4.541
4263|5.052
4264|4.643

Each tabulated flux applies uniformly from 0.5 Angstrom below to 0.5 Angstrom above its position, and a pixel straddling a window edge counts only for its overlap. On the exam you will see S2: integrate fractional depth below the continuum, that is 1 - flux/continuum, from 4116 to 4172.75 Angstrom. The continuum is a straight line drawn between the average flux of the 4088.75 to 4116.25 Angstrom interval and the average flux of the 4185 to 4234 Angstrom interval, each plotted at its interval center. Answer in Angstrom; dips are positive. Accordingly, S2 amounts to 3.20 Angstrom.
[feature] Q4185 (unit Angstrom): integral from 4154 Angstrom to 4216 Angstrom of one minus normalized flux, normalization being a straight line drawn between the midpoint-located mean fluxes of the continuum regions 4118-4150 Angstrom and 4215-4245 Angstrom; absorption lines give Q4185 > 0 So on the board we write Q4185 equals 3.31 Angstrom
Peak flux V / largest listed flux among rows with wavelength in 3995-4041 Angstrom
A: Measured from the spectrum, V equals 6.33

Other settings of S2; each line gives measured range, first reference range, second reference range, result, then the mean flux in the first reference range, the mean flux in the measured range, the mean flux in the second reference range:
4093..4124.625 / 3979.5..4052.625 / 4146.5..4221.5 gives -4.9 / 5.43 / 5.82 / 4.72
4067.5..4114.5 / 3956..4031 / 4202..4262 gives -4.4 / 5.62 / 5.73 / 4.68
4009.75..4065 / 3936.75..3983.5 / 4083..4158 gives 3.4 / 5.85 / 5.35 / 5.54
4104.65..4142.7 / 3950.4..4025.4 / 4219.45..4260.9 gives -2.9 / 5.66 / 5.54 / 4.7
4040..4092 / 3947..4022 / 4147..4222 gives -1.2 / 5.69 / 5.42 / 4.72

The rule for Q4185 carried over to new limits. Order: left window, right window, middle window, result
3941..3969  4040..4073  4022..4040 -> 0.5 Angstrom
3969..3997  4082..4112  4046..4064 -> 1.6 Angstrom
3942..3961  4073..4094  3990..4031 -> 2.4 Angstrom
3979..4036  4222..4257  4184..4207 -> 1.1 Angstrom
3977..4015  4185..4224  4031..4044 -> 0.3 Angstrom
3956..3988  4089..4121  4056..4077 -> 2.2 Angstrom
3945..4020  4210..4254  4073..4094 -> -1.3 Angstrom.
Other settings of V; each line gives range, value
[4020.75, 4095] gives 6.811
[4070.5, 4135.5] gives 7.434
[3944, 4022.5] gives 6.658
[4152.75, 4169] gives 5.987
